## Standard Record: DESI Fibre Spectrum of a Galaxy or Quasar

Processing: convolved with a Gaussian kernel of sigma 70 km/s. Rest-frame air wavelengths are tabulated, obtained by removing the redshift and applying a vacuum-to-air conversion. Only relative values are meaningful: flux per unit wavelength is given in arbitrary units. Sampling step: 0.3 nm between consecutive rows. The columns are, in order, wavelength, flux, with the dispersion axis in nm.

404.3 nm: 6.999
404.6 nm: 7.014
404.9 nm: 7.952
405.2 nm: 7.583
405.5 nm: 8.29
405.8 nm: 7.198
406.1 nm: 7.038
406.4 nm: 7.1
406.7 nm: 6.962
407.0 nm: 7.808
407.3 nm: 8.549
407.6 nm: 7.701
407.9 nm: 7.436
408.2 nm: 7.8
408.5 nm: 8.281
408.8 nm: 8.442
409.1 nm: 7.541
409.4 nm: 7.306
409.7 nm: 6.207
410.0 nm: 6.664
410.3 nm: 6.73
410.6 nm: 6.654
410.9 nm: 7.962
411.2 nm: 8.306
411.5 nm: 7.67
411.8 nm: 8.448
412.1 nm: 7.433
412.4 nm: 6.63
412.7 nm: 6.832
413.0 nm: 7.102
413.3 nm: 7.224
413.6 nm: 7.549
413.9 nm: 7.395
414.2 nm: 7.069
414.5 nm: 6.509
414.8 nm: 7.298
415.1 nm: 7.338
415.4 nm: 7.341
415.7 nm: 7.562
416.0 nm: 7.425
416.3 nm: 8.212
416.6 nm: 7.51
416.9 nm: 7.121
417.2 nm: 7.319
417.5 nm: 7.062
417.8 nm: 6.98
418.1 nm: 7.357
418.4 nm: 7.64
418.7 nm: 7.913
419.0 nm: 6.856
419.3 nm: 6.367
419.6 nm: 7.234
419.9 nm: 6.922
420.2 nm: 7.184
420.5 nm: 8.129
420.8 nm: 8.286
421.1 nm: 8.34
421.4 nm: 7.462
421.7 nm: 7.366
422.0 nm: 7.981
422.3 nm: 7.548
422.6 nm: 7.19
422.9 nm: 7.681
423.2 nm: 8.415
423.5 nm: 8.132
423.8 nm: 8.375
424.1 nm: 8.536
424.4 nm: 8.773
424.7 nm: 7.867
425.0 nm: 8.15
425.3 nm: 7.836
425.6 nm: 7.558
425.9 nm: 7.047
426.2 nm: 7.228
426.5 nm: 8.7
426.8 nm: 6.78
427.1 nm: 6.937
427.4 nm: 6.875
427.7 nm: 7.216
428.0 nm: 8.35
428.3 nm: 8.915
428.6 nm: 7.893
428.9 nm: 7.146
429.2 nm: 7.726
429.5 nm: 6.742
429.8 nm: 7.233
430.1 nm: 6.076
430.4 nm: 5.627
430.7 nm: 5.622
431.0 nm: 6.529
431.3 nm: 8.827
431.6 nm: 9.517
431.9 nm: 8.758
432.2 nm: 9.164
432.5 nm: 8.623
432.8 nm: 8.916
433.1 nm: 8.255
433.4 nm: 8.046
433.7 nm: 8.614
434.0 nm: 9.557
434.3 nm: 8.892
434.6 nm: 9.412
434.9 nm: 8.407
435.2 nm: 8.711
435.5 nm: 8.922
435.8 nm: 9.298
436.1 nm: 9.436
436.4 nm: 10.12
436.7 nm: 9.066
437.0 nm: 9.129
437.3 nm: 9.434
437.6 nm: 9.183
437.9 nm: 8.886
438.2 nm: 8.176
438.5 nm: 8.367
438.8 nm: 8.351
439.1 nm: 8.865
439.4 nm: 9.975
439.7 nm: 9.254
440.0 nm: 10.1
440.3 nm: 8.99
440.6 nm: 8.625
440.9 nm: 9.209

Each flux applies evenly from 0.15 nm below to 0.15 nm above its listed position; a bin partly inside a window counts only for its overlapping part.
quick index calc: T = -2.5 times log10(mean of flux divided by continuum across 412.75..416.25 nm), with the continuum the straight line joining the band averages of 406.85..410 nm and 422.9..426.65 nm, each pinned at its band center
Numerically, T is 0.08 mag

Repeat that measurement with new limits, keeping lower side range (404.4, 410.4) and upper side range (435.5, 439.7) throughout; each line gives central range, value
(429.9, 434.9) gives 0.087 mag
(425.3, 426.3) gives 0.151 mag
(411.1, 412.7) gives 0.018 mag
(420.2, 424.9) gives 0.042 mag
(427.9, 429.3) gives 0.080 mag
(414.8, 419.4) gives 0.093 mag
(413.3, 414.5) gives 0.088 mag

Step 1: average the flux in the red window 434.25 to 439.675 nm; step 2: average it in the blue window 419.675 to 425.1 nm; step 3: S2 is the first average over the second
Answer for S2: 1.15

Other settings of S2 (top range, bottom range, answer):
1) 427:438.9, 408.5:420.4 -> 1.13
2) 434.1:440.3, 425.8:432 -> 1.23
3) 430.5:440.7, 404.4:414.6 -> 1.19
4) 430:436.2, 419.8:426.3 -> 1.07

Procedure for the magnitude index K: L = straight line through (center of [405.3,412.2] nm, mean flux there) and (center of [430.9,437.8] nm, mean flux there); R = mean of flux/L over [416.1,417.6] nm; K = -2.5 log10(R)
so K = 0.07 mag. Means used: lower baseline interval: 7.55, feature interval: 7.46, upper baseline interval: 8.92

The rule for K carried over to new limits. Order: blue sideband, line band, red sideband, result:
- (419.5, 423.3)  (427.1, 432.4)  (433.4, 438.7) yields 0.12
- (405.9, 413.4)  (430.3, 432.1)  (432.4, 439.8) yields 0.15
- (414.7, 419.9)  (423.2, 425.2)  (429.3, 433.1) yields -0.11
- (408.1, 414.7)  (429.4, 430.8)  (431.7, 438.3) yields 0.35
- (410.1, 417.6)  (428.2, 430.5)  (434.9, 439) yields 0.18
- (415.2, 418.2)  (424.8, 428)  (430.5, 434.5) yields 0.07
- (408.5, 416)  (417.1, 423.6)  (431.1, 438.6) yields 0.05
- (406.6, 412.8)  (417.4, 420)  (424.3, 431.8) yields 0.05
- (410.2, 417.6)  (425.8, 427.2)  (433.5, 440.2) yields 0.13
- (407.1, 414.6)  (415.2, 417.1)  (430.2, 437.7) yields 0.03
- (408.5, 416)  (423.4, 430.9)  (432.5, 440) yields 0.12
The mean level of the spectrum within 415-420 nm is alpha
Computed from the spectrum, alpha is 7.31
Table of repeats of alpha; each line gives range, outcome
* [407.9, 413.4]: 7.4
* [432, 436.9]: 8.96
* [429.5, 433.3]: 7.73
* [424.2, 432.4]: 7.61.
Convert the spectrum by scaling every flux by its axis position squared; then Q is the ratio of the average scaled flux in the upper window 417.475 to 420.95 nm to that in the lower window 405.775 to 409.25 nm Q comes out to 1.01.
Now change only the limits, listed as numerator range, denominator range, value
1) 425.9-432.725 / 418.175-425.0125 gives 1.01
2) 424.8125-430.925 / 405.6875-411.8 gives 1.06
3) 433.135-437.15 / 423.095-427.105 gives 1.20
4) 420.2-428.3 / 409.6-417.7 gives 1.13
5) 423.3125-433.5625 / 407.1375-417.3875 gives 1.13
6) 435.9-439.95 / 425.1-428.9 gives 1.26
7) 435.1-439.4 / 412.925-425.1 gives 1.30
